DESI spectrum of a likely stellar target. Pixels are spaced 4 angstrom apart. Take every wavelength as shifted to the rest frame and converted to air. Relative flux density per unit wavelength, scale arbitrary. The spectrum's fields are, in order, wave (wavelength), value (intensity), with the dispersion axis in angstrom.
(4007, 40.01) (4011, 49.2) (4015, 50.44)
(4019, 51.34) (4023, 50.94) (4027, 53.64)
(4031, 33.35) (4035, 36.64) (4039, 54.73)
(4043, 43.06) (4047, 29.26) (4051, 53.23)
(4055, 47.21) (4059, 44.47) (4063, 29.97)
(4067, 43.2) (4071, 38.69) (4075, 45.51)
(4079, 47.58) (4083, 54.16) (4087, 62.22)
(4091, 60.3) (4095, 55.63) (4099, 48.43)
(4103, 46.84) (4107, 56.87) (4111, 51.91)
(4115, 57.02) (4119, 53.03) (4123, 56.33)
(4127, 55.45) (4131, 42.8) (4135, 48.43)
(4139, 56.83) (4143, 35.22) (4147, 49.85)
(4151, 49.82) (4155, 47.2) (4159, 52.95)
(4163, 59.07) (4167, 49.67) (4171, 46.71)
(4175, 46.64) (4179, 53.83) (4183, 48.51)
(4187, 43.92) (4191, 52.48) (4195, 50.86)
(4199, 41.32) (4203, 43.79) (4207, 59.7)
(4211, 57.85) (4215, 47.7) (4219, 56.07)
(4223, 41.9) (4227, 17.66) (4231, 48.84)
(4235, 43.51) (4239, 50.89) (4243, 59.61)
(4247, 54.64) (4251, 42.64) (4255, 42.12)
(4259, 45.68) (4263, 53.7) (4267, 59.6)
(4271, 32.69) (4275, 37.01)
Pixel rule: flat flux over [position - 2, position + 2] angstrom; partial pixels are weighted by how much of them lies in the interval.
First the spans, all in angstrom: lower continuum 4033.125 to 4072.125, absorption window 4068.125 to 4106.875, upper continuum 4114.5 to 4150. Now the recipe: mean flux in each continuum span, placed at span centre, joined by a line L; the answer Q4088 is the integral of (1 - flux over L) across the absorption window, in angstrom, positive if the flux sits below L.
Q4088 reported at -4.58 angstrom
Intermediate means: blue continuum 42.1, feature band 51.1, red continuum 50.3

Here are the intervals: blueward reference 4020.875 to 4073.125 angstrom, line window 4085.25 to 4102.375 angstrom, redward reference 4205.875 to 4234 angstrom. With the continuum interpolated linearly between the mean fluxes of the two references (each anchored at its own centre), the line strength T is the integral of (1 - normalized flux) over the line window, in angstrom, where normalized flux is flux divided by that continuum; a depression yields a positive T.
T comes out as -4.6 angstrom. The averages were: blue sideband 43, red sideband 46.6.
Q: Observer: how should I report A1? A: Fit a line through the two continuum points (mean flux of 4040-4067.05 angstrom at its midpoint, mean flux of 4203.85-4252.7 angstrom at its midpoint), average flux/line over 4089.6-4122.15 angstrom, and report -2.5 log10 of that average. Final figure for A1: -0.22 mag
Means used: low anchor 41.9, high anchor 48.3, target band 53.7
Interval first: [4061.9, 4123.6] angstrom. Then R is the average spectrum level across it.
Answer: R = 50.6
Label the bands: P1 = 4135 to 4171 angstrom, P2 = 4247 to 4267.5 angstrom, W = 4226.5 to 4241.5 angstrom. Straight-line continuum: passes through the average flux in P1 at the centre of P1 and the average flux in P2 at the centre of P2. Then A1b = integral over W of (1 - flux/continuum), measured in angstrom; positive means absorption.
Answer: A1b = 1.74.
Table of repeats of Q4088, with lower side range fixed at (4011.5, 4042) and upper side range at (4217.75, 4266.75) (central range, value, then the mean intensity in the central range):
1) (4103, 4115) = -1.66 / 53.6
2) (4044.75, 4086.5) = 2.79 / 44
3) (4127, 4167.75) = -2.17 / 49.5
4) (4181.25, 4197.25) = -0.67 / 48.8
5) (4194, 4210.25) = -0.91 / 49.5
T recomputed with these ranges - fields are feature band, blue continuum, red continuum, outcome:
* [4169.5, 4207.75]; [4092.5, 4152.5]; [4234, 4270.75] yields 1.4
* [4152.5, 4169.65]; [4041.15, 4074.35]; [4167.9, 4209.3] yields -1.7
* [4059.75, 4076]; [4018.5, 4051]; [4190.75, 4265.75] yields 2.0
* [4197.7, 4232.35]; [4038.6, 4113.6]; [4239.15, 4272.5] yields 2.0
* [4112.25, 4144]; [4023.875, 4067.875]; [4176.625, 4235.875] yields -4.3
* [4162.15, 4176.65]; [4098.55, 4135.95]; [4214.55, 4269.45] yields 0.0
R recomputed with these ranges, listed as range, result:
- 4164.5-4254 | 48.1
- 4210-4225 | 50.4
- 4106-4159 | 50.8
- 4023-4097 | 46.4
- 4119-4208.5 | 49.6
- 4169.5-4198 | 48.8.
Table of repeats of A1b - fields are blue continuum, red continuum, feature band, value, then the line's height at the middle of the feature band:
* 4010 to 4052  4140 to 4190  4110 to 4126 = -2.4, 47.8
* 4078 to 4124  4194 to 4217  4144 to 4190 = 1.9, 51.7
